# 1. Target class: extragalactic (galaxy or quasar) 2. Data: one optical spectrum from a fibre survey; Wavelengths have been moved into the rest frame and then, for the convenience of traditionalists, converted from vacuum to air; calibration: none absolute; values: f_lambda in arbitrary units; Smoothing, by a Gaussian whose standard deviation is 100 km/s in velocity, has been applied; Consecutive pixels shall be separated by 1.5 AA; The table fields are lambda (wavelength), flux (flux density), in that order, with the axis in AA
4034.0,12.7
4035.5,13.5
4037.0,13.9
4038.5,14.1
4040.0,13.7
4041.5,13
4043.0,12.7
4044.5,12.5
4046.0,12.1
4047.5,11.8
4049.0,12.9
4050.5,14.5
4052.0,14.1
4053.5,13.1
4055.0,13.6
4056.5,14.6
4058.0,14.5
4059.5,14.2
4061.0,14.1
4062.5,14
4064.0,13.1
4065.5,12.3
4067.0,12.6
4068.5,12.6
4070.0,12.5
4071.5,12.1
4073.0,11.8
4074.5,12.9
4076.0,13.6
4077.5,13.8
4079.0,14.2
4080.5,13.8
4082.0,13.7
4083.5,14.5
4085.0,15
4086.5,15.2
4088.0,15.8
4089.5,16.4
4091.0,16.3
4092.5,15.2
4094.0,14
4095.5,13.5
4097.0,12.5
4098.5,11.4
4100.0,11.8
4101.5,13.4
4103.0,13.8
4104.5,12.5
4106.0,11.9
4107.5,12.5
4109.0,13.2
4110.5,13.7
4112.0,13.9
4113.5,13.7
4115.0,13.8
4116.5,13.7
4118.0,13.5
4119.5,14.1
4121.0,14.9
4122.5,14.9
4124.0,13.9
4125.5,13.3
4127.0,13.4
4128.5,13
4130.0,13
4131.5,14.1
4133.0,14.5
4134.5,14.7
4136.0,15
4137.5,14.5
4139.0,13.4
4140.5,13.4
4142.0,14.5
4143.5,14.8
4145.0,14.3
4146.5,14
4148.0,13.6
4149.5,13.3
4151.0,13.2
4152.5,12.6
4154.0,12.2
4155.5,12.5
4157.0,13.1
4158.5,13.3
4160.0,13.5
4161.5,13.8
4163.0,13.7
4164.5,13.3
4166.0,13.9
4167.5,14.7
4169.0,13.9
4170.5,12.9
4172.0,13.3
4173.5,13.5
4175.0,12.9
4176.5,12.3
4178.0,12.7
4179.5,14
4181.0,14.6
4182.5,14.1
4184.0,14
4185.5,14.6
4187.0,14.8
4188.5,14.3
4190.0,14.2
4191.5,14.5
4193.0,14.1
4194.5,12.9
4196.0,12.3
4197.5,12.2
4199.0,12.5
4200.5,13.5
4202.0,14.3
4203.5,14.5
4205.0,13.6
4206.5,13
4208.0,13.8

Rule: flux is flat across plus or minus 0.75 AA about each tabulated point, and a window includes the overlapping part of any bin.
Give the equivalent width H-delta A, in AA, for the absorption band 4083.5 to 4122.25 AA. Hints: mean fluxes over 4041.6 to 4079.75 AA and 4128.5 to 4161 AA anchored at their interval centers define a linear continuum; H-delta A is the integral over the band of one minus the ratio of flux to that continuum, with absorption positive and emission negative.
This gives -1.2 AA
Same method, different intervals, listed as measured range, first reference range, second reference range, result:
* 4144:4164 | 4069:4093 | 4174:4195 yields 0.88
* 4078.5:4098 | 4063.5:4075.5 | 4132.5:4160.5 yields -2.74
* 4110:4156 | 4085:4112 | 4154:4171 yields -0.67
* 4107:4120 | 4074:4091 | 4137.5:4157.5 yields 0.43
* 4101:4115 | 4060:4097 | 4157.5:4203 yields 0.59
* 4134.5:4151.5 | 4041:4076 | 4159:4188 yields -0.61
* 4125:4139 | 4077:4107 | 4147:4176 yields -0.36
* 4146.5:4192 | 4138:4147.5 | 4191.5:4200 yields -0.25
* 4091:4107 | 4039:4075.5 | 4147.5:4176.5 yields 0.07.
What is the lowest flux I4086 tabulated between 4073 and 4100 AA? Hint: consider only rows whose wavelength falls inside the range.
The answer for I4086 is 11.4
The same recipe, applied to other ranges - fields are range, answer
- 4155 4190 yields 12.3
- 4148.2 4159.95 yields 12.2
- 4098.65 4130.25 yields 11.8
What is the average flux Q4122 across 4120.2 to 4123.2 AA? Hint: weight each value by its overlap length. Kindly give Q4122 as 14.9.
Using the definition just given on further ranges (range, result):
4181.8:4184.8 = 14.1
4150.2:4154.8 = 12.7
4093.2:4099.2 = 12.9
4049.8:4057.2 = 14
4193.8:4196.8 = 12.6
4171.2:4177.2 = 13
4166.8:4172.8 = 13.7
